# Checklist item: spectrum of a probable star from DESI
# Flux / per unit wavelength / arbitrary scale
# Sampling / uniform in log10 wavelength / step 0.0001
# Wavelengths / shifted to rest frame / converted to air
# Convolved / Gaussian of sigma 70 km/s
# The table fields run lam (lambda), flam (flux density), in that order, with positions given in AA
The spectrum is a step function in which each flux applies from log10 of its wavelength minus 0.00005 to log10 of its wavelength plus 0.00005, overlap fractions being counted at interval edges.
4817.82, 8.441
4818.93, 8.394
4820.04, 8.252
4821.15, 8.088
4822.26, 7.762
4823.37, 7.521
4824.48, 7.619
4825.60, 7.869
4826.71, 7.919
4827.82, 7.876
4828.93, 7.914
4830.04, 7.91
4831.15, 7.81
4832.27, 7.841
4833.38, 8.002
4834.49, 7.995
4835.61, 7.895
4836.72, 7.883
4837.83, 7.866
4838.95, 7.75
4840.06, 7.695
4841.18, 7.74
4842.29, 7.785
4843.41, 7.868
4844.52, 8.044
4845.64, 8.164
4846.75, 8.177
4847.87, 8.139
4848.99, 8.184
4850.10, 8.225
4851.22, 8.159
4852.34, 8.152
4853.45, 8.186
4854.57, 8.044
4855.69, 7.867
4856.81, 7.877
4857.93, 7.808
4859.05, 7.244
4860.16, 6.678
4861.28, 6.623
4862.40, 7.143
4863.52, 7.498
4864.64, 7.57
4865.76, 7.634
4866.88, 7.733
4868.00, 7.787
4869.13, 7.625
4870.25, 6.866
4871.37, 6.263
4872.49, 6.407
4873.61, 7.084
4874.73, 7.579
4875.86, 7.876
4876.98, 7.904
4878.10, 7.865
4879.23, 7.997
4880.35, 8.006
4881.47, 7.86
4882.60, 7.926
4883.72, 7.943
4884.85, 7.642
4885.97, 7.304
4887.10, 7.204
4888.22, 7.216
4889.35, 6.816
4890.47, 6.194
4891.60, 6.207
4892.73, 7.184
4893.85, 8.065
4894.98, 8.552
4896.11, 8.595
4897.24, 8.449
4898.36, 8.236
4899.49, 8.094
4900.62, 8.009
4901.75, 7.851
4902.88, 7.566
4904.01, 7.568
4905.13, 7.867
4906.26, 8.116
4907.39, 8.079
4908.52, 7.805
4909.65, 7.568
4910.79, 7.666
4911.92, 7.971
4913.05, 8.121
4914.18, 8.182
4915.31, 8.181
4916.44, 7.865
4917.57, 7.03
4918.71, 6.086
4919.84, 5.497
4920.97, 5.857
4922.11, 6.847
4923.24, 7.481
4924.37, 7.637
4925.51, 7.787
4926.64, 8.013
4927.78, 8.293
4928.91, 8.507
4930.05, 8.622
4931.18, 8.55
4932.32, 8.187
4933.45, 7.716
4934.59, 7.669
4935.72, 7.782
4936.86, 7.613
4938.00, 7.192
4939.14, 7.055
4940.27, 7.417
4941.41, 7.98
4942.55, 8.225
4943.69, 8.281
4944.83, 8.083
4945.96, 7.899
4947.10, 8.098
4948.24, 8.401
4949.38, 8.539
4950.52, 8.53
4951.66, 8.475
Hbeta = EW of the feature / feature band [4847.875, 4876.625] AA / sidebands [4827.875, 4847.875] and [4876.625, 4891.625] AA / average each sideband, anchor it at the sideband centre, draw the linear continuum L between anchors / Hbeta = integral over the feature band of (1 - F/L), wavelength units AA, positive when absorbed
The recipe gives 0.5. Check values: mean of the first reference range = 7.91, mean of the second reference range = 7.47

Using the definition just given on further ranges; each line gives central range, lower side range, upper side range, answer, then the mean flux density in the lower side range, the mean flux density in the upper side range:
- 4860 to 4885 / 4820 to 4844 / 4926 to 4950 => 1.4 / 7.85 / 8.01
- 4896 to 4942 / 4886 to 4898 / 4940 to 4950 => 0.5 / 7.46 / 8.12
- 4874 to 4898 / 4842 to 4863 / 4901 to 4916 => 0.7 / 7.81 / 7.89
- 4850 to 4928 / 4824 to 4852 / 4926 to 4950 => 4.0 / 7.93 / 8.01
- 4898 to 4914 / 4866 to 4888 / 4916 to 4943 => -0.8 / 7.52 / 7.53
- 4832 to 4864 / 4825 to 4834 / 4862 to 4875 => -0.9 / 7.89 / 7.26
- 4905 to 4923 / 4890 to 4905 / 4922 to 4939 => 0.9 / 7.75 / 7.87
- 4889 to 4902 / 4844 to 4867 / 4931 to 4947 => 0.2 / 7.77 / 7.82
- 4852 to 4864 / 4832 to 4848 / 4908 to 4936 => 0.5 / 7.92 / 7.64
